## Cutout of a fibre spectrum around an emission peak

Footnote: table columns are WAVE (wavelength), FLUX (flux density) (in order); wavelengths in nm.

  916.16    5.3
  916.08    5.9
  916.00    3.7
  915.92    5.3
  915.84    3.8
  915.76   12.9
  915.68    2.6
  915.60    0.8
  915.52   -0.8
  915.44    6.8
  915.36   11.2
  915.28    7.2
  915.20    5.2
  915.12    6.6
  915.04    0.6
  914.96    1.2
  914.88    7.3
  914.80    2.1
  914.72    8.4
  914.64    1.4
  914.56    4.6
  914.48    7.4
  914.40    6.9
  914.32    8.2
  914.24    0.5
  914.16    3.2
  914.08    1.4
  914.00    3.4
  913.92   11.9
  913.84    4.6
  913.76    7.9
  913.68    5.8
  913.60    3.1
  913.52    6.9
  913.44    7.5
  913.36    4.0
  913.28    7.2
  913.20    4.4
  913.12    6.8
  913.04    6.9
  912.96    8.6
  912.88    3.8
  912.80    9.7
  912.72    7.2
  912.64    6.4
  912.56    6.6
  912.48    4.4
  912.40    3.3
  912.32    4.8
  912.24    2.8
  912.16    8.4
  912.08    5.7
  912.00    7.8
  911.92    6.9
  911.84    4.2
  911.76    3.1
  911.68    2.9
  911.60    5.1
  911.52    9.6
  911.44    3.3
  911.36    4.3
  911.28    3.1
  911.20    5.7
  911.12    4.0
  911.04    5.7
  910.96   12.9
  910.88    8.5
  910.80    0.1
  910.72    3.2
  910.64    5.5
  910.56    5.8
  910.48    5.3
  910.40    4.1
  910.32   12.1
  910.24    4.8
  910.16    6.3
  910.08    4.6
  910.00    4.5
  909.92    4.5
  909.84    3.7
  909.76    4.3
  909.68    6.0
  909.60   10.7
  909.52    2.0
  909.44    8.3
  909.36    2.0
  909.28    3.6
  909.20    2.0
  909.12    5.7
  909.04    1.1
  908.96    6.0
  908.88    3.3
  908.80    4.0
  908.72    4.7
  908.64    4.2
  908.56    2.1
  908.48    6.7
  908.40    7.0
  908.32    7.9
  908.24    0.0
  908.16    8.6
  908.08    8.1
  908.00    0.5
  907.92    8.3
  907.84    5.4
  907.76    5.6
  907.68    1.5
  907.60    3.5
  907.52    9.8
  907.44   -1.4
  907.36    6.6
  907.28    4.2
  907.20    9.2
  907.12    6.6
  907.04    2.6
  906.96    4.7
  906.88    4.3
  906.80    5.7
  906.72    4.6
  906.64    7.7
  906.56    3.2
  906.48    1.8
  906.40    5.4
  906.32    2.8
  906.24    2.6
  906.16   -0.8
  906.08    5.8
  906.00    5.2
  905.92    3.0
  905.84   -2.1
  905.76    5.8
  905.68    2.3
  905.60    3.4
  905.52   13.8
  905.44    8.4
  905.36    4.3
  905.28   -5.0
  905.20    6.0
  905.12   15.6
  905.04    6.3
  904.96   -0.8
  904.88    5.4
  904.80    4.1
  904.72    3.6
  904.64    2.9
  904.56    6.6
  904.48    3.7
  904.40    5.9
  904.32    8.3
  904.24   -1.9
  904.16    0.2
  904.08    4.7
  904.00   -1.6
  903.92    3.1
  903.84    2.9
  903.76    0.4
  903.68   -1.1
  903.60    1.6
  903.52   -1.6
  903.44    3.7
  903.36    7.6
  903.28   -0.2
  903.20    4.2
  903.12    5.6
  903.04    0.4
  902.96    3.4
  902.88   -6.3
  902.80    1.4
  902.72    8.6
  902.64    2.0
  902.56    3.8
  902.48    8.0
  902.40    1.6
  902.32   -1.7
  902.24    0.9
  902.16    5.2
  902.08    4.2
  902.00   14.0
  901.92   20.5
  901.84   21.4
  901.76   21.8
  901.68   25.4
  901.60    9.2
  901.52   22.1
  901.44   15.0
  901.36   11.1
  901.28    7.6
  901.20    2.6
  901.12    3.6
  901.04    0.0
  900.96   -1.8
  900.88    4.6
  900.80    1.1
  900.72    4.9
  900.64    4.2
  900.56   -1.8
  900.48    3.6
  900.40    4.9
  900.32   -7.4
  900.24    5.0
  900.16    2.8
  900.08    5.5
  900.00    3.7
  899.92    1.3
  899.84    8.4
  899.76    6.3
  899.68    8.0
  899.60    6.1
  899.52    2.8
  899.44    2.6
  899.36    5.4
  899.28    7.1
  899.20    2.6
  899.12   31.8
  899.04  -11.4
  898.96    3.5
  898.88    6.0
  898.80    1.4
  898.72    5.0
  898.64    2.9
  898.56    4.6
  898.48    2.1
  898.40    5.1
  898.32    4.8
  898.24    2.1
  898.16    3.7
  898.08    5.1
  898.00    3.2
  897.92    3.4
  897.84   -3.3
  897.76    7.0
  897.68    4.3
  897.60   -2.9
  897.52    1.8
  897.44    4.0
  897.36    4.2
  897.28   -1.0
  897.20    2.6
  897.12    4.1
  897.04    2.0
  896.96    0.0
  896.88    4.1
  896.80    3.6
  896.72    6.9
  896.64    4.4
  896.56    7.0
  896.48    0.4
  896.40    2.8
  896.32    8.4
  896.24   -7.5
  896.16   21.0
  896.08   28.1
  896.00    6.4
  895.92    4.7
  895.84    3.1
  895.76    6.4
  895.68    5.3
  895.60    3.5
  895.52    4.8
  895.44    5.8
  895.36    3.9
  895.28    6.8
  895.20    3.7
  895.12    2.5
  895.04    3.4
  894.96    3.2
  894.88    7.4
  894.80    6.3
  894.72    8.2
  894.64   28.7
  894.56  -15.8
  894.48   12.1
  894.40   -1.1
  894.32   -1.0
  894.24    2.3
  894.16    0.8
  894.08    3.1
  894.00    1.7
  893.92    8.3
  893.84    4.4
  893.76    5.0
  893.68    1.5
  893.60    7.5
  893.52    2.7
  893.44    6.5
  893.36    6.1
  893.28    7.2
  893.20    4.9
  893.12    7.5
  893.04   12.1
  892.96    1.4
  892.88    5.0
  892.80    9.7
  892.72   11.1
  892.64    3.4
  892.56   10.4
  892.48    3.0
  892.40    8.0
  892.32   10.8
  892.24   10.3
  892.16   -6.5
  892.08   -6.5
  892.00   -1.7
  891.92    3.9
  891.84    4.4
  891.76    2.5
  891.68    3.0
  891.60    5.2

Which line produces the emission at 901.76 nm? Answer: H-beta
